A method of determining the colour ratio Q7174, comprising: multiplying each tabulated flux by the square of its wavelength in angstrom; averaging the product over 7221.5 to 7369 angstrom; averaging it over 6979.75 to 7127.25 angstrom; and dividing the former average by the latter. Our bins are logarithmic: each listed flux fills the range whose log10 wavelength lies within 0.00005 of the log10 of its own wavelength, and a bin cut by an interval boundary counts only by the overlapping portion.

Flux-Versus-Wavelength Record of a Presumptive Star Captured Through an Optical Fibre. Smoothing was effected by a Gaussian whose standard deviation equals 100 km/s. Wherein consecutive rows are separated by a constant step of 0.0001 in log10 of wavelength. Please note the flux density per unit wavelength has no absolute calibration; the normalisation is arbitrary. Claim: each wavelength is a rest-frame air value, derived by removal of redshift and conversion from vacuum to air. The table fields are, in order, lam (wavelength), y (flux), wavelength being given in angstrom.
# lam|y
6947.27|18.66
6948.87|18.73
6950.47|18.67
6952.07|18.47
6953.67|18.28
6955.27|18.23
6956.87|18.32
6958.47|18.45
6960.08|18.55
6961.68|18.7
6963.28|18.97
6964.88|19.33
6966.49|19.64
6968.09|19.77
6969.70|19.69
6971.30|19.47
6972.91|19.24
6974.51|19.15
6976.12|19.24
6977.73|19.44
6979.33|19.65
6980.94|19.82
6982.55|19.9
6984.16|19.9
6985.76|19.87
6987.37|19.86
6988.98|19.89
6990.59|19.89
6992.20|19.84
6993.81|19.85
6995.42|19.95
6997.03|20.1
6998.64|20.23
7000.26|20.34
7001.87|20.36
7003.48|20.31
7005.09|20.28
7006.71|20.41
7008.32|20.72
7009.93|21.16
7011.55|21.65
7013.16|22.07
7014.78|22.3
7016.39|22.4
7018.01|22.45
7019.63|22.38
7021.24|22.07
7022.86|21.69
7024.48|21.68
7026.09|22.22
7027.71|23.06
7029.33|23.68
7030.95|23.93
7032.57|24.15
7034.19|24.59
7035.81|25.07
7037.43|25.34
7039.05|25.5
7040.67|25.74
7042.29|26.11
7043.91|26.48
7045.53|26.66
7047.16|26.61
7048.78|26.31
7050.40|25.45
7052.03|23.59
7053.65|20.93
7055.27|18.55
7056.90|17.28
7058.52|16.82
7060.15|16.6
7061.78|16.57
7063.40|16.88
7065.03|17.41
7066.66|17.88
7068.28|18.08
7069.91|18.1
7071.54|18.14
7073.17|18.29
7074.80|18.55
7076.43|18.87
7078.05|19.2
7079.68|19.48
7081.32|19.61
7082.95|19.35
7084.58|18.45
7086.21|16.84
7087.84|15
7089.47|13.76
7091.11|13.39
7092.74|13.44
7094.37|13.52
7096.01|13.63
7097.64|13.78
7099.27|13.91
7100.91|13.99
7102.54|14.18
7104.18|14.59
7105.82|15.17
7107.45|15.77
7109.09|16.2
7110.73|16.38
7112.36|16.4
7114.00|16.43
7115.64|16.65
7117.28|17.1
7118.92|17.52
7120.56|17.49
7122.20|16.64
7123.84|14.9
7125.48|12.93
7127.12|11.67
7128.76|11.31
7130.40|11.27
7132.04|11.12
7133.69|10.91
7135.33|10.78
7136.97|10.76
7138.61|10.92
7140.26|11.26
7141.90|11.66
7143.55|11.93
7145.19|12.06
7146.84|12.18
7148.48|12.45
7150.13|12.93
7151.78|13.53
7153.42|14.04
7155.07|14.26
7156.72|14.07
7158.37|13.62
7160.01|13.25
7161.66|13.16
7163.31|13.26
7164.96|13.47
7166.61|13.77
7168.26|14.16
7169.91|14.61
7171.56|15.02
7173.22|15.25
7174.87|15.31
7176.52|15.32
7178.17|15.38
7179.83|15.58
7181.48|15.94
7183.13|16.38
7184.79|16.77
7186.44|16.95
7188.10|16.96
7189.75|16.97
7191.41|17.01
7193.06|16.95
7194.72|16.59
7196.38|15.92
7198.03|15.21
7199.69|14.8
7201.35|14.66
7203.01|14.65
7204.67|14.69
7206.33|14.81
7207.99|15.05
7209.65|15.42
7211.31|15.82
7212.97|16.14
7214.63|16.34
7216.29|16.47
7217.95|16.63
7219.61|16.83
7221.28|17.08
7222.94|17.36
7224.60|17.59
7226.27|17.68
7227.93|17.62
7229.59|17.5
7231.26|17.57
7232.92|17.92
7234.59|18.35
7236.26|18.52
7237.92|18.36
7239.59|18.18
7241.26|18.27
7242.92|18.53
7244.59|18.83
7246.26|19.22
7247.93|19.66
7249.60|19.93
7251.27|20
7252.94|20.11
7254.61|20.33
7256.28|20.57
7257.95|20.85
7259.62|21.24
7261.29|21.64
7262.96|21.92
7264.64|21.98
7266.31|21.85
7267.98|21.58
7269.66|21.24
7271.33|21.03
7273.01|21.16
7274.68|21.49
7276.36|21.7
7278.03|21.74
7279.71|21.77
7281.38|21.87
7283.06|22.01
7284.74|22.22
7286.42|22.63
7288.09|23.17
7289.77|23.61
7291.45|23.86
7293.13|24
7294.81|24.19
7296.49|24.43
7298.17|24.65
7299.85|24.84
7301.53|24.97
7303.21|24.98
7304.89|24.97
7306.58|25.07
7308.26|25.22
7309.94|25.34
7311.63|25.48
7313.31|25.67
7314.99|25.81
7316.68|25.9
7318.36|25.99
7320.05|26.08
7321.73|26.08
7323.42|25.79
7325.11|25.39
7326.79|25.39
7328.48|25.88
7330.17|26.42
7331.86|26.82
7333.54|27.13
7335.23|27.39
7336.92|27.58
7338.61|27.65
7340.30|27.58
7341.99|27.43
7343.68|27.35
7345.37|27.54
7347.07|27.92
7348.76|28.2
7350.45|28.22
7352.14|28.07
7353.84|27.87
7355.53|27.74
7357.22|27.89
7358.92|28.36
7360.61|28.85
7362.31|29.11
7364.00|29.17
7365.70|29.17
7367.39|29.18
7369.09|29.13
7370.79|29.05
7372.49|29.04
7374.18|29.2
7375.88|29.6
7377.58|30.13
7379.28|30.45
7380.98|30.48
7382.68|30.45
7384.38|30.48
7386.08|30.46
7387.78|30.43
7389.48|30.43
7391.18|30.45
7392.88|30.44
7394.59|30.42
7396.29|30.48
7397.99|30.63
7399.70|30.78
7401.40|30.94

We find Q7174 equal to 1.3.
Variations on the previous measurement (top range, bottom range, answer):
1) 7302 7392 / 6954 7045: 1.45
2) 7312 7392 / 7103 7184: 2.12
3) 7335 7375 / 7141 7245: 1.89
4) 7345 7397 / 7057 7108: 1.93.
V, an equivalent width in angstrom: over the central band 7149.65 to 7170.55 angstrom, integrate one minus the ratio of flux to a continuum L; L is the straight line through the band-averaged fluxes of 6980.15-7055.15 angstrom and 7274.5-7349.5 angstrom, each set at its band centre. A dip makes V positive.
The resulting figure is 8.81 angstrom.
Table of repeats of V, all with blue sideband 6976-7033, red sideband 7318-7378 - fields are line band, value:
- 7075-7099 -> 6.7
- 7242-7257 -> 3.6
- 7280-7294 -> 1.9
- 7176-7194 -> 6.0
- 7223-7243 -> 5.9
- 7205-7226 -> 7.4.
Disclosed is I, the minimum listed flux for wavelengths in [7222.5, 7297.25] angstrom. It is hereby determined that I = 17.36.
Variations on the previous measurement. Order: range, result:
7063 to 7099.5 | 13.39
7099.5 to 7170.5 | 10.76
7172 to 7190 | 15.25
